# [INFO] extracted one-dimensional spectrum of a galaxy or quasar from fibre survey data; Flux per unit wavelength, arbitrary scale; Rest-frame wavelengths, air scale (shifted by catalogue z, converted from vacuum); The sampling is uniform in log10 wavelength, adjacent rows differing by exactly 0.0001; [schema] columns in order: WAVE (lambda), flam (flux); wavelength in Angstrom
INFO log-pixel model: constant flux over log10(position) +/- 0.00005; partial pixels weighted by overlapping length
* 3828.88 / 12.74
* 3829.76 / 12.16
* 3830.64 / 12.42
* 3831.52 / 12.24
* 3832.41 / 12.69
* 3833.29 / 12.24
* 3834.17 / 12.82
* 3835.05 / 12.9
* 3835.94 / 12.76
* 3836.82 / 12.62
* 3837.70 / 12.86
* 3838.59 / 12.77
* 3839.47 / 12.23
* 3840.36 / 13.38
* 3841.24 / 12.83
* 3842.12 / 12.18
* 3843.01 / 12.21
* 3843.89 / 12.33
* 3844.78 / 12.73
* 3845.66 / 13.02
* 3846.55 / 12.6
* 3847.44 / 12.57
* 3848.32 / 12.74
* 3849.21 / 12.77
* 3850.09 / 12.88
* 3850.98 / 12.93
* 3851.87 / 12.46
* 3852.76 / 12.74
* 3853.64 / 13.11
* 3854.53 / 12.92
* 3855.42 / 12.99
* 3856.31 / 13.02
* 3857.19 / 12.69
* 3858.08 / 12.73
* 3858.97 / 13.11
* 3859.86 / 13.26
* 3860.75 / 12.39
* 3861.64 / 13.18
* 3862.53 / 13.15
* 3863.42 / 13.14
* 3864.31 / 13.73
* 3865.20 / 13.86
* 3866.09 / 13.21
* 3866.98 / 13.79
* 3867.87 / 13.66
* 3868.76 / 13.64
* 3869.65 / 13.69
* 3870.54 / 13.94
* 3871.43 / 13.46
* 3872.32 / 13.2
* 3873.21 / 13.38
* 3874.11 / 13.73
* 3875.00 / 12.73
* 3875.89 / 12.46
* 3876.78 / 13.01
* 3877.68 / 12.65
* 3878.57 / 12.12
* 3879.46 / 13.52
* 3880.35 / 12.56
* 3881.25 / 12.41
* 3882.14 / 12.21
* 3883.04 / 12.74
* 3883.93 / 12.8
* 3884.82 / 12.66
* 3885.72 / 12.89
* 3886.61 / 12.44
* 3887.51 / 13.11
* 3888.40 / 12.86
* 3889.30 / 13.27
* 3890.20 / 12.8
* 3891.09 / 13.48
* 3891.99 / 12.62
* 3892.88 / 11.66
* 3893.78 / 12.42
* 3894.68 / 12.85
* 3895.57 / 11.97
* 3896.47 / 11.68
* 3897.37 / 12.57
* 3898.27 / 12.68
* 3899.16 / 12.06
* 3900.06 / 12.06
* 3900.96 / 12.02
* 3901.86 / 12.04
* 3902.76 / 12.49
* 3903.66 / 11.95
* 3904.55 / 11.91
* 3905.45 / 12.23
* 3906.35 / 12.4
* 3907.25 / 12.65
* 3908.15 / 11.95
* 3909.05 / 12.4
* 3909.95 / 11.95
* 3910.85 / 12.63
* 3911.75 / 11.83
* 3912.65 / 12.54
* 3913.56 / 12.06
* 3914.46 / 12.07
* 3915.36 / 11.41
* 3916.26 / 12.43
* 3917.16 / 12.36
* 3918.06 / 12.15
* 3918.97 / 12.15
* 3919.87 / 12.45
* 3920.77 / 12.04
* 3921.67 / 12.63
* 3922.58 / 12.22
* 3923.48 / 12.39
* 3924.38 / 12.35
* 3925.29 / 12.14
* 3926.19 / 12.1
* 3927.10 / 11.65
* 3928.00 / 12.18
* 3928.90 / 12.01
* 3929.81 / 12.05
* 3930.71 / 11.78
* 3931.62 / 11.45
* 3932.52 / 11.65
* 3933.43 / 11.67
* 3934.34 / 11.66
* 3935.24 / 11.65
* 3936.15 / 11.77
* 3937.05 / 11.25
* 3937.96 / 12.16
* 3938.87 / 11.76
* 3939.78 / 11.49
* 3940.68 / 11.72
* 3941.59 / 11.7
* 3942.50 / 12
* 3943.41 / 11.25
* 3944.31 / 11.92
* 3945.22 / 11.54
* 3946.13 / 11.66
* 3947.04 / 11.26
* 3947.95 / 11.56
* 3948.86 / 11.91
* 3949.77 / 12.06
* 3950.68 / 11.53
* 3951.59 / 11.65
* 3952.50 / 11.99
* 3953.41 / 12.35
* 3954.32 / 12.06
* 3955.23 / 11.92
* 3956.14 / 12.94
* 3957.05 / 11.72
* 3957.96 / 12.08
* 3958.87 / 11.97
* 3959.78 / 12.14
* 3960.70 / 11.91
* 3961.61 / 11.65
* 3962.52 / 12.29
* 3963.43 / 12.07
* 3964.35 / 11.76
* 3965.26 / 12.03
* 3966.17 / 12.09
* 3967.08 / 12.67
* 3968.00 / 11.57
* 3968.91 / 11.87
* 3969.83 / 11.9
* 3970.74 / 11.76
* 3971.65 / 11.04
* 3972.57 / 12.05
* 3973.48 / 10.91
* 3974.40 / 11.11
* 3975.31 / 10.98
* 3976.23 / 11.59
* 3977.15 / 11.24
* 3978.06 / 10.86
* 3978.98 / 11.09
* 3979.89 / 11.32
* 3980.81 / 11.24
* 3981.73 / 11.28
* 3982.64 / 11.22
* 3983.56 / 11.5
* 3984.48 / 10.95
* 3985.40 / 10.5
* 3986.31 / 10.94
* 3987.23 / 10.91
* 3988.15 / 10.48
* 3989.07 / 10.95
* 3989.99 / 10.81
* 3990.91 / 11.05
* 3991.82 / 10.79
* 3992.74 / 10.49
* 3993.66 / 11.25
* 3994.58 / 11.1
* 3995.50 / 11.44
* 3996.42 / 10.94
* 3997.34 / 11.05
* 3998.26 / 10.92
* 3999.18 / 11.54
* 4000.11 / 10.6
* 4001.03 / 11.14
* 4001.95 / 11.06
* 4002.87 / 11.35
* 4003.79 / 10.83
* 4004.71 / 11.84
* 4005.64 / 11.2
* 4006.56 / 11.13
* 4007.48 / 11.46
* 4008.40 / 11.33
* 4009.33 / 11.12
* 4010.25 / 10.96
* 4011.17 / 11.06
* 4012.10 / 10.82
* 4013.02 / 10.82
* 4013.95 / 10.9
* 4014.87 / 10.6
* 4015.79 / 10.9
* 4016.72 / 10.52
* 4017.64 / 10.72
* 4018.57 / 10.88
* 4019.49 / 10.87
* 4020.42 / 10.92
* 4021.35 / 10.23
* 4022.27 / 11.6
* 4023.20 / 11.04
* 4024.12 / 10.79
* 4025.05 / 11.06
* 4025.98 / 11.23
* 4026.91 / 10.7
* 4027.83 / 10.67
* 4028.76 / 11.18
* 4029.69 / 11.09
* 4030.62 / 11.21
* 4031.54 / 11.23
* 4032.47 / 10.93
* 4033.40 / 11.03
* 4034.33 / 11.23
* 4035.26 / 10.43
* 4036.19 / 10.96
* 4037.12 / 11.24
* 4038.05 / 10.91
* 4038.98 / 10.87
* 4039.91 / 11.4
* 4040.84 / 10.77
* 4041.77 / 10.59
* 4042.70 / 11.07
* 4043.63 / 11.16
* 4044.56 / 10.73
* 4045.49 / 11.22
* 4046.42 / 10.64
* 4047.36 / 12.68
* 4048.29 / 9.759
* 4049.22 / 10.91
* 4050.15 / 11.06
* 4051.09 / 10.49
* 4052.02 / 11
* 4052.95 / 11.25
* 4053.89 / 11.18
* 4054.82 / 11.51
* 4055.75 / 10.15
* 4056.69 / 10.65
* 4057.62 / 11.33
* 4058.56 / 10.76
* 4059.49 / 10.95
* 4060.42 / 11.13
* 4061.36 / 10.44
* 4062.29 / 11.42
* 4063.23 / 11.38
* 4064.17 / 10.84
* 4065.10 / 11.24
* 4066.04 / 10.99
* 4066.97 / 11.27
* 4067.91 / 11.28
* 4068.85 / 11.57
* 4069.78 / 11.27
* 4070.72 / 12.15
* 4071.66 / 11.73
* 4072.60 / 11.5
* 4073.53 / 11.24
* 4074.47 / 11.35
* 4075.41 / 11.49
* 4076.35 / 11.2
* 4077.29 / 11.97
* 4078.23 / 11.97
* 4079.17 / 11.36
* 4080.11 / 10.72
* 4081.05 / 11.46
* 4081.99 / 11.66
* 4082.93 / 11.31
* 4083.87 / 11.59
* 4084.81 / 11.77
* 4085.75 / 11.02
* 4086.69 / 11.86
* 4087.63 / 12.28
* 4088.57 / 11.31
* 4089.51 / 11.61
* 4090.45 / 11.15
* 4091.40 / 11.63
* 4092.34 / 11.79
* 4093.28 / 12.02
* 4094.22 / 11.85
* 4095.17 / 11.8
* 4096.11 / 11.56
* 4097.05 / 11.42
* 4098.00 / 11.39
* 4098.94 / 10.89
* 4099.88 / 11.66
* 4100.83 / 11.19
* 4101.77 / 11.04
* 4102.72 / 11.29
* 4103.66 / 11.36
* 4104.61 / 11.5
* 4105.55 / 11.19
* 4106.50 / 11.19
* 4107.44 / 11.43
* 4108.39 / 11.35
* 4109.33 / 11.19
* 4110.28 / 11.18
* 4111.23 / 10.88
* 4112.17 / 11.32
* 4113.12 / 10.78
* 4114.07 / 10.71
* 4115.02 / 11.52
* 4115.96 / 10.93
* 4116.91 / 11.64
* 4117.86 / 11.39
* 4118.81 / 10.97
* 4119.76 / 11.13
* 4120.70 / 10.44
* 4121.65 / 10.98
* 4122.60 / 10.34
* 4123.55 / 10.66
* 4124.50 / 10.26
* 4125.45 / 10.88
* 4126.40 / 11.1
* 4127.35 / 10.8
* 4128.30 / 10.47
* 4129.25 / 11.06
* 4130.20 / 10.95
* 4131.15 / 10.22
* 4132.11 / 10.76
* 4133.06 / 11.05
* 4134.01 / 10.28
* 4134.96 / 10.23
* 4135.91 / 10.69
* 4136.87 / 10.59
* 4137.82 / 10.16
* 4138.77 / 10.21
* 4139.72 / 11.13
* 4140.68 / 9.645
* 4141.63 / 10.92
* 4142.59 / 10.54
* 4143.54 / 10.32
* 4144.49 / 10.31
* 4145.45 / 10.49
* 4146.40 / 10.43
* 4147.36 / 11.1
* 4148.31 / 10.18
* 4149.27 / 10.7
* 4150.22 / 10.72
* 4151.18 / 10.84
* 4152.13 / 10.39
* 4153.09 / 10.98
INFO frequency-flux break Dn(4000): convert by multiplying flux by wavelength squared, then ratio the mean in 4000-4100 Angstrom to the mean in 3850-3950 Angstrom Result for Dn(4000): 0.97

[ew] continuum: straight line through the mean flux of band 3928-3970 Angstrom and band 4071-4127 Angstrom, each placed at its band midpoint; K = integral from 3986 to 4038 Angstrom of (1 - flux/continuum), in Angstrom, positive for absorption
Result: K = 2.8 Angstrom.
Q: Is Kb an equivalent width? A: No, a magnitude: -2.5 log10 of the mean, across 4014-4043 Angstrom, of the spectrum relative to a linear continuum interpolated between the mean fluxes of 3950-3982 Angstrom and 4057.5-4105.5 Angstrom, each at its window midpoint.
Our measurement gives 0.061 mag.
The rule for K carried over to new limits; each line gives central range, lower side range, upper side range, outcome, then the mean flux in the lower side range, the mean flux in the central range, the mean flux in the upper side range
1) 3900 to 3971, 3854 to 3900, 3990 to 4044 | 0.8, 12.9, 12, 11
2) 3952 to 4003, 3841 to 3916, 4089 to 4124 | 2.7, 12.7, 11.4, 11.3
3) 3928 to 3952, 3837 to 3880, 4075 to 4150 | 1.3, 13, 11.7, 11.1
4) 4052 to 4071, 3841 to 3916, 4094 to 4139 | 0.4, 12.7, 11.1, 11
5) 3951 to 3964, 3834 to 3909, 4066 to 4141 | 0.1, 12.8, 12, 11.2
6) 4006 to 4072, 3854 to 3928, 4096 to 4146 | 2.8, 12.6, 11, 10.9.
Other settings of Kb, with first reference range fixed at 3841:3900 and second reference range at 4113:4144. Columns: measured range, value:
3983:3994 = 0.10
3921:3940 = 0.04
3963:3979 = 0.04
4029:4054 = 0.04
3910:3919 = 0.03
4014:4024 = 0.08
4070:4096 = -0.05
